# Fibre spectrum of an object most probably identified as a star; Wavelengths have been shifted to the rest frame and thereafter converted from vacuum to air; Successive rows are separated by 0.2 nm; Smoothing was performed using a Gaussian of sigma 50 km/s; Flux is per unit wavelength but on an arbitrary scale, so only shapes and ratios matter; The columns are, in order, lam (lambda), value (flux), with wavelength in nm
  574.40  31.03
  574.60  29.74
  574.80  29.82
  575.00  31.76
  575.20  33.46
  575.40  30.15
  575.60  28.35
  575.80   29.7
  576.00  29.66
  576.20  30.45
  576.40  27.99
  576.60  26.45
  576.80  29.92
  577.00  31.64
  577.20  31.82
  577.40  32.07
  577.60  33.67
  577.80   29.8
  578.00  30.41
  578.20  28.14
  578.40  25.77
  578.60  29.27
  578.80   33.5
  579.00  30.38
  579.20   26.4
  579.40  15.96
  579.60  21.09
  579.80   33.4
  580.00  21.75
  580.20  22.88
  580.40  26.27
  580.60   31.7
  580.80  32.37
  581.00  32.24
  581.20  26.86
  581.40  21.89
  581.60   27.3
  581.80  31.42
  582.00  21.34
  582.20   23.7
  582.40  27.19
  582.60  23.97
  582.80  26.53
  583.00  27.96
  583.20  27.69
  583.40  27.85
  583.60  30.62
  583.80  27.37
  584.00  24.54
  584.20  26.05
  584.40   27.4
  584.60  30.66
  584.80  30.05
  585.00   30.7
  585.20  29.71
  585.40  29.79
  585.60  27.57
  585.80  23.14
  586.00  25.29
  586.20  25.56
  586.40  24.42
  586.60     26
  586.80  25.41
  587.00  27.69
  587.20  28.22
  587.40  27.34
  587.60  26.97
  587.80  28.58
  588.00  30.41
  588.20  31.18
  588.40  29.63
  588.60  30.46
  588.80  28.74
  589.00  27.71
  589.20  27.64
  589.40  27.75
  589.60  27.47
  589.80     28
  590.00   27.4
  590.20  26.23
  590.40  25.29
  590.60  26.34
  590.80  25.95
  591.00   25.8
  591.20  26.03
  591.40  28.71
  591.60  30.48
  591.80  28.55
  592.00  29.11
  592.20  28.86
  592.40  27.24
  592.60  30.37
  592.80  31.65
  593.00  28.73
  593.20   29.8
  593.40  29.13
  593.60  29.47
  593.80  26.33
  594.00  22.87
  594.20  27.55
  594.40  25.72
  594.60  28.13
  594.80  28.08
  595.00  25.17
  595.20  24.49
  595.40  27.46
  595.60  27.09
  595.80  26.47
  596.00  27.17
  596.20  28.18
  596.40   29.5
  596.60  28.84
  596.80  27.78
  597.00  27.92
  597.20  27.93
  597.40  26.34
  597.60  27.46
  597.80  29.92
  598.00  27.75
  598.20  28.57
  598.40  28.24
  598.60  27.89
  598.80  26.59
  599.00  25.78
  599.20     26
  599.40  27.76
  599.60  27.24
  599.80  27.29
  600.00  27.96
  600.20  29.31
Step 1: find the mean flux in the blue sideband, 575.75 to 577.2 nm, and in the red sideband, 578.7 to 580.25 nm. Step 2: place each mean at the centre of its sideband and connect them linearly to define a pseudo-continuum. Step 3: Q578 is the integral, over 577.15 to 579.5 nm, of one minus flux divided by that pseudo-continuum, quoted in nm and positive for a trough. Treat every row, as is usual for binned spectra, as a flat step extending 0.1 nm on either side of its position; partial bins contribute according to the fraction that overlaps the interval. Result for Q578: -0.137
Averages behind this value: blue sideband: 29.6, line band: 28.9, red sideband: 25.8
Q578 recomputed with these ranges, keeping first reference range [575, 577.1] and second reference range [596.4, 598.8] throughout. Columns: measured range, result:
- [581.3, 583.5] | 0.244 nm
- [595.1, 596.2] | 0.060 nm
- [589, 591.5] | 0.153 nm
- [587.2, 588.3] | 0.002 nm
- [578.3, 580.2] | 0.218 nm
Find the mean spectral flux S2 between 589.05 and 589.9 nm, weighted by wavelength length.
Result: 27.7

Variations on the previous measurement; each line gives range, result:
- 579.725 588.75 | 27.5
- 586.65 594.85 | 28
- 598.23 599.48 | 27.1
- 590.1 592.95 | 27.9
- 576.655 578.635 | 30.2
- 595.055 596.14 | 26.5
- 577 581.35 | 28.4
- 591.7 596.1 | 27.7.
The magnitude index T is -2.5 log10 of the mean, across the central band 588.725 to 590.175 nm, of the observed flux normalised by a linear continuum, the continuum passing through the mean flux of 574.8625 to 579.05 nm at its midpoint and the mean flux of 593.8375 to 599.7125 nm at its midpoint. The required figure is 0.02 mag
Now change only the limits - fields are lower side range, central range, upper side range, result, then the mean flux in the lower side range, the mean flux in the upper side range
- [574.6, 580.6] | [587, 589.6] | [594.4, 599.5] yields -0.02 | 28.8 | 27.4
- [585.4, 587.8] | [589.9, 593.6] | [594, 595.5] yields -0.07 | 26.4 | 26.4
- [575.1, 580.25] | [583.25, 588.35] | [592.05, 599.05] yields 0.02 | 28.7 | 27.8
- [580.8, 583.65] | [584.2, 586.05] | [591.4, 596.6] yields -0.04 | 27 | 27.9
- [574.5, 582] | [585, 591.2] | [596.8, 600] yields 0.03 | 28.7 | 27.5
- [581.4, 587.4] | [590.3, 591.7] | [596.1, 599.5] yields 0.02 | 27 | 27.8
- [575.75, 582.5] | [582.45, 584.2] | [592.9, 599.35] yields 0.04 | 28.1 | 27.5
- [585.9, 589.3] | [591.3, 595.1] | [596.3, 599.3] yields -0.02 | 27.7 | 27.8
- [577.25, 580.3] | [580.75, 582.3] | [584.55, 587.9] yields 0.03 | 27.7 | 27.4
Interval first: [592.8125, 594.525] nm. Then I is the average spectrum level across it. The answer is 27.7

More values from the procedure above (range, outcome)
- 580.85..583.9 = 27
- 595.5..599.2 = 27.7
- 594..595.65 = 26.5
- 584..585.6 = 28.8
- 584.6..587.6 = 27.3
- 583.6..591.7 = 27.6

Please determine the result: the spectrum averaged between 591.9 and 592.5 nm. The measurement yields 28.4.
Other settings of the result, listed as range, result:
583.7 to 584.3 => 26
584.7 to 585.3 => 30.2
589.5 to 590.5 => 26.9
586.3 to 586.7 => 25.2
